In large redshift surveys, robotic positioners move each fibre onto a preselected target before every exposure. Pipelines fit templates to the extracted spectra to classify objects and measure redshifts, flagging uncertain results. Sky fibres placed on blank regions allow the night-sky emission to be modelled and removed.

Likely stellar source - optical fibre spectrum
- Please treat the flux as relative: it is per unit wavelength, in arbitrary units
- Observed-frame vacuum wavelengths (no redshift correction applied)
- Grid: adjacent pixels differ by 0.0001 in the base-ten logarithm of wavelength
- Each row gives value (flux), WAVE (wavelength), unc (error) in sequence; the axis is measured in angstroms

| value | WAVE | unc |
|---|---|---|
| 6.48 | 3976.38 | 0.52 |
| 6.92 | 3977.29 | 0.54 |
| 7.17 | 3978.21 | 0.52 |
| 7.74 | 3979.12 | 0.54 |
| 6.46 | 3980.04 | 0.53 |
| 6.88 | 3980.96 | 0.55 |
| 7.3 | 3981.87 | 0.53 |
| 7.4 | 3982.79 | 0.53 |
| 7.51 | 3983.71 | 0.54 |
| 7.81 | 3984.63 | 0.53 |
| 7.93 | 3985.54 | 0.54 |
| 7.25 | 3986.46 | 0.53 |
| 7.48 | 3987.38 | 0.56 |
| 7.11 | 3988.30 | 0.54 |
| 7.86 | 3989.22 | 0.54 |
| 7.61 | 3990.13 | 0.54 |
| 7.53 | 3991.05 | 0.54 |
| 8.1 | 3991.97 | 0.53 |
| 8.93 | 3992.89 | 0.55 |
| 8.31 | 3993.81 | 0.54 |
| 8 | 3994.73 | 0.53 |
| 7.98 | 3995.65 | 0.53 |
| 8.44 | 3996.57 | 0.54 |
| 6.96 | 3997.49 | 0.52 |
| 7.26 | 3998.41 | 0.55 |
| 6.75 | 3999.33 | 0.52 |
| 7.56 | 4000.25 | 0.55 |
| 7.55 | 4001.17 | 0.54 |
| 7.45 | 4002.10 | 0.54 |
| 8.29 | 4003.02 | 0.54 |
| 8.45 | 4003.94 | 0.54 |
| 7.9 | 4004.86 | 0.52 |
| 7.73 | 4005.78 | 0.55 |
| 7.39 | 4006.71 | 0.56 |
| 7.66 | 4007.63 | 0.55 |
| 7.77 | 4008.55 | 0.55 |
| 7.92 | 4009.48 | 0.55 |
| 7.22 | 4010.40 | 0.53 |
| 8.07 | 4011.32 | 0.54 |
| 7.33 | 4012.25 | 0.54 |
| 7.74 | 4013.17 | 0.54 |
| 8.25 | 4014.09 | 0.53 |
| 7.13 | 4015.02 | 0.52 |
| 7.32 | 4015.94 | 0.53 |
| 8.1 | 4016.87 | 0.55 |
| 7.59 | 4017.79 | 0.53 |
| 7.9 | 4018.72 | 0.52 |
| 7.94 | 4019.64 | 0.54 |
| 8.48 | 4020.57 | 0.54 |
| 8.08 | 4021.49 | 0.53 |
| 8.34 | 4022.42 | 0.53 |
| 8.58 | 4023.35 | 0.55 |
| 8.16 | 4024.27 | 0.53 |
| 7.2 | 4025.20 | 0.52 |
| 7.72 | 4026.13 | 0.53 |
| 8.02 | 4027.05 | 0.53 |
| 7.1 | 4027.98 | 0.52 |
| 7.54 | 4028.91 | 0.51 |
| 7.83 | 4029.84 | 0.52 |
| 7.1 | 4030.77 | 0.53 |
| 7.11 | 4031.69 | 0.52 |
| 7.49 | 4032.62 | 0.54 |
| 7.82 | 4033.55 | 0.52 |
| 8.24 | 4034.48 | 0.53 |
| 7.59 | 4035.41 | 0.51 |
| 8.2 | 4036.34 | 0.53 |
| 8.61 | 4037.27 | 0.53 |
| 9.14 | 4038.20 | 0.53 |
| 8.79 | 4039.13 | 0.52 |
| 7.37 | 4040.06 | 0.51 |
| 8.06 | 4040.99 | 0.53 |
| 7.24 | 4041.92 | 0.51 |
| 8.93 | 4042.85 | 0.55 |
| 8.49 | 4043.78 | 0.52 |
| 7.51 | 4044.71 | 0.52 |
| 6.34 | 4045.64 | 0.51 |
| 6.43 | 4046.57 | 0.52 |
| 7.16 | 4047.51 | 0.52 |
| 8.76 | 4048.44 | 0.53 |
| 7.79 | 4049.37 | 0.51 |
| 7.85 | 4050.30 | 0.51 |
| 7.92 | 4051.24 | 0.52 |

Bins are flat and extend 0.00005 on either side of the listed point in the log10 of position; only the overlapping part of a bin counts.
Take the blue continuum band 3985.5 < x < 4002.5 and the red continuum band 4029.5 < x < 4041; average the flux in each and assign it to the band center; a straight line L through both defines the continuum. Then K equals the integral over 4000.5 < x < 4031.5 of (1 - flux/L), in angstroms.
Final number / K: 0.18 angstroms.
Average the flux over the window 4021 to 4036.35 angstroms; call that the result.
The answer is 7.76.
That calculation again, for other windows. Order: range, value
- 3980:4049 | 7.75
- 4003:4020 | 7.76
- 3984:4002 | 7.7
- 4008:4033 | 7.74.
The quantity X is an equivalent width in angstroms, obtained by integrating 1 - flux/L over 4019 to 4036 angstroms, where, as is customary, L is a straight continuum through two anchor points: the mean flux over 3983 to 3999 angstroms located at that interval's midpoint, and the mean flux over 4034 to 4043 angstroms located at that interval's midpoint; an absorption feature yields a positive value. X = 0.60 angstroms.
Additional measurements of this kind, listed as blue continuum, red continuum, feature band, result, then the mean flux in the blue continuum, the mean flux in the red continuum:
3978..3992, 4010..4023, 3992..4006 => -0.4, 7.43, 7.83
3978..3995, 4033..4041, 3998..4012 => 0.3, 7.6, 8.2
